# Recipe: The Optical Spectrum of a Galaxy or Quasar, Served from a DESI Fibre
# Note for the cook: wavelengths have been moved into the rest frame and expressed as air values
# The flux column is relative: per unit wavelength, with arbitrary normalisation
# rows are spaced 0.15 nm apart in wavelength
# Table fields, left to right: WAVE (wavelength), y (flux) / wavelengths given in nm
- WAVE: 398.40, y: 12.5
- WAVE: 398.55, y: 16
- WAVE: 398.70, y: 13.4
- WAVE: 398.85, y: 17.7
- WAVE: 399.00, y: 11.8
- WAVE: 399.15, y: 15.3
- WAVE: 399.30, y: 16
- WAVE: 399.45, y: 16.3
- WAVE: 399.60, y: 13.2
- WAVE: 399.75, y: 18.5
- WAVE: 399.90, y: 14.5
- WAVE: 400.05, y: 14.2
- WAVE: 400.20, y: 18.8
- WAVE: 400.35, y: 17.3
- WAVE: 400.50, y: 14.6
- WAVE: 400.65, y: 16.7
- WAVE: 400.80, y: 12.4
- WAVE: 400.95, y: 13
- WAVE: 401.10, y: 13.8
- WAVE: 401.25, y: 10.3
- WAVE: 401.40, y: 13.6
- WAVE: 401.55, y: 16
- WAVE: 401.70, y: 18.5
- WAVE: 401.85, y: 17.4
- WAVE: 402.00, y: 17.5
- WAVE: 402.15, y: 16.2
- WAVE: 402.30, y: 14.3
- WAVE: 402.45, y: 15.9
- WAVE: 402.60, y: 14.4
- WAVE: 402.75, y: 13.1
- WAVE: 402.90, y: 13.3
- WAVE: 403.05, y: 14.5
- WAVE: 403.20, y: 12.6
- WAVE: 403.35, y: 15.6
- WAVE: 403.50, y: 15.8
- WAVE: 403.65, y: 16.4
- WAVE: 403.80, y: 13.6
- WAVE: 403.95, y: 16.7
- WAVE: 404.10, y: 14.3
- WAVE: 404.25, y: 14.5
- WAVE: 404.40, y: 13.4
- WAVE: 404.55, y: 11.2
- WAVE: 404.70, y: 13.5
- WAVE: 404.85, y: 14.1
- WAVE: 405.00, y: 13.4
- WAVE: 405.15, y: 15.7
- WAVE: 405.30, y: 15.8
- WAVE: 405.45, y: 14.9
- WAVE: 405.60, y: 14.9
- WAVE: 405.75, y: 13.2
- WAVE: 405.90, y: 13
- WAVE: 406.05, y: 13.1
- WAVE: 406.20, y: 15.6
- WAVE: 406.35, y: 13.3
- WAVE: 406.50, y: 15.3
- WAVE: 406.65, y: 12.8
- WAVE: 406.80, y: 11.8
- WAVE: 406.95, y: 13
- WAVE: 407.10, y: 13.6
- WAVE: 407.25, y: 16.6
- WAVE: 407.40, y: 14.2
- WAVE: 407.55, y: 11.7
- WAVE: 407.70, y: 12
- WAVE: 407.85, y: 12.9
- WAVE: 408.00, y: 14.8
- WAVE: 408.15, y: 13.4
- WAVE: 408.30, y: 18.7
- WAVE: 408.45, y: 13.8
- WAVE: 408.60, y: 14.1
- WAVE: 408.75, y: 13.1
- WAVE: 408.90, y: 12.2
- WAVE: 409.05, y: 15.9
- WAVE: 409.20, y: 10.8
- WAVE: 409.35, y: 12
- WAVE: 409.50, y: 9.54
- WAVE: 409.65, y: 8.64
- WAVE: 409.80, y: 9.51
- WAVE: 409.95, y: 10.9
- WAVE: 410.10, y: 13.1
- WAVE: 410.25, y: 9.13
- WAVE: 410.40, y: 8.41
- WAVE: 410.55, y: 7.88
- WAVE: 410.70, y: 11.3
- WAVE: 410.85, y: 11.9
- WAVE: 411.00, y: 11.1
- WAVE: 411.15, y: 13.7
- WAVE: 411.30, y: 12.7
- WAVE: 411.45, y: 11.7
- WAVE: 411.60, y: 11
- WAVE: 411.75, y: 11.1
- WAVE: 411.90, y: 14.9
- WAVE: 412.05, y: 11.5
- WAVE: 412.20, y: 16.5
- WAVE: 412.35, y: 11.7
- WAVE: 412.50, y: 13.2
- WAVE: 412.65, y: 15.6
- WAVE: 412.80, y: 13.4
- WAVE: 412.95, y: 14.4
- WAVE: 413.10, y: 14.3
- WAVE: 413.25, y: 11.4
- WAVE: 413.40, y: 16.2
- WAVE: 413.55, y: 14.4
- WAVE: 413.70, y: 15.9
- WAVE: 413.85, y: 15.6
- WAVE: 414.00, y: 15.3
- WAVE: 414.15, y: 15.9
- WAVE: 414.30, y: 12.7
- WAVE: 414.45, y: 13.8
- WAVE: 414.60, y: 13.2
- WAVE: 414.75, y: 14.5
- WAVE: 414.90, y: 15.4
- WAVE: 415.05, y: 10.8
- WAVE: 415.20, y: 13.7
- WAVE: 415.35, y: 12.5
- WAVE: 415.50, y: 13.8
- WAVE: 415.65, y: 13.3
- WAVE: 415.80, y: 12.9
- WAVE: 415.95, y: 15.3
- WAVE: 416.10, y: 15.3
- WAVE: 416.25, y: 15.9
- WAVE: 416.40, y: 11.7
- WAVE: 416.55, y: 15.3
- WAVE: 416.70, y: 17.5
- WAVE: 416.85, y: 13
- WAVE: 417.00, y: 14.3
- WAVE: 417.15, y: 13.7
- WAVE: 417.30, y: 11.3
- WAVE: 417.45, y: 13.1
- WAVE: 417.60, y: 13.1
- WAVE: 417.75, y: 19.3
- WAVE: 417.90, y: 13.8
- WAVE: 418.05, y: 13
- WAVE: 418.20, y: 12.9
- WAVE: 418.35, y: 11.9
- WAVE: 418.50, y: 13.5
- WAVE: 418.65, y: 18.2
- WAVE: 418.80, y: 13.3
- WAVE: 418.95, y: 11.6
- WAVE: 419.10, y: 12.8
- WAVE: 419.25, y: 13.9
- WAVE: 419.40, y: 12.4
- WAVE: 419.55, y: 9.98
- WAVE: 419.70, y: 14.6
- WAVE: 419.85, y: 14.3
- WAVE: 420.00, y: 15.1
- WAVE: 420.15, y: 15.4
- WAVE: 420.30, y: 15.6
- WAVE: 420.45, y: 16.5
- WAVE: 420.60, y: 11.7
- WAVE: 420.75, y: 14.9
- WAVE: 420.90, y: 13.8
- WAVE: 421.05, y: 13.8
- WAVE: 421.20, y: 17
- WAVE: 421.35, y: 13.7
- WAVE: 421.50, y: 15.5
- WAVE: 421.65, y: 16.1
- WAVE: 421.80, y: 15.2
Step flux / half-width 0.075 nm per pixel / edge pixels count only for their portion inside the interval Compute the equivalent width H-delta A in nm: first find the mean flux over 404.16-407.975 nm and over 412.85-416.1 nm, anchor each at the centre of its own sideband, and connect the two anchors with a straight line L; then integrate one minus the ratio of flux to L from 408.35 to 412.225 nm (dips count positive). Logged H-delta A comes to 0.60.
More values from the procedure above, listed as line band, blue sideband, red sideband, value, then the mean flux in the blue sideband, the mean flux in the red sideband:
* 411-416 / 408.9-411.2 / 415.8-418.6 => -0.49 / 10.9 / 14.1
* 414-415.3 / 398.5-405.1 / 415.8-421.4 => 0.04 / 14.9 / 14.1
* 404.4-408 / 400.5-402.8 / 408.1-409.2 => 0.18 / 14.9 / 14.2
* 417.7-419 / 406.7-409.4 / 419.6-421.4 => 0.03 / 13.6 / 14.6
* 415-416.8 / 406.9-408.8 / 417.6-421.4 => 0.01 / 14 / 14.1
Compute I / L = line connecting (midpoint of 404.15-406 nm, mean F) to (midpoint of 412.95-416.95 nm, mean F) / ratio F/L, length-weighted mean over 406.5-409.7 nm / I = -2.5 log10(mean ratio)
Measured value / 0.07 mag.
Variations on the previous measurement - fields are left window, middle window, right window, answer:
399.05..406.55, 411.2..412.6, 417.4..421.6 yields 0.13 mag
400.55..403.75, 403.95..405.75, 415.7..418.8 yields 0.04 mag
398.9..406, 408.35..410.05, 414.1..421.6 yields 0.20 mag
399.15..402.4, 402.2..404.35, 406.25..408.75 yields 0.01 mag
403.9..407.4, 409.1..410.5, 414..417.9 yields 0.34 mag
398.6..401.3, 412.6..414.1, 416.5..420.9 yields -0.03 mag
